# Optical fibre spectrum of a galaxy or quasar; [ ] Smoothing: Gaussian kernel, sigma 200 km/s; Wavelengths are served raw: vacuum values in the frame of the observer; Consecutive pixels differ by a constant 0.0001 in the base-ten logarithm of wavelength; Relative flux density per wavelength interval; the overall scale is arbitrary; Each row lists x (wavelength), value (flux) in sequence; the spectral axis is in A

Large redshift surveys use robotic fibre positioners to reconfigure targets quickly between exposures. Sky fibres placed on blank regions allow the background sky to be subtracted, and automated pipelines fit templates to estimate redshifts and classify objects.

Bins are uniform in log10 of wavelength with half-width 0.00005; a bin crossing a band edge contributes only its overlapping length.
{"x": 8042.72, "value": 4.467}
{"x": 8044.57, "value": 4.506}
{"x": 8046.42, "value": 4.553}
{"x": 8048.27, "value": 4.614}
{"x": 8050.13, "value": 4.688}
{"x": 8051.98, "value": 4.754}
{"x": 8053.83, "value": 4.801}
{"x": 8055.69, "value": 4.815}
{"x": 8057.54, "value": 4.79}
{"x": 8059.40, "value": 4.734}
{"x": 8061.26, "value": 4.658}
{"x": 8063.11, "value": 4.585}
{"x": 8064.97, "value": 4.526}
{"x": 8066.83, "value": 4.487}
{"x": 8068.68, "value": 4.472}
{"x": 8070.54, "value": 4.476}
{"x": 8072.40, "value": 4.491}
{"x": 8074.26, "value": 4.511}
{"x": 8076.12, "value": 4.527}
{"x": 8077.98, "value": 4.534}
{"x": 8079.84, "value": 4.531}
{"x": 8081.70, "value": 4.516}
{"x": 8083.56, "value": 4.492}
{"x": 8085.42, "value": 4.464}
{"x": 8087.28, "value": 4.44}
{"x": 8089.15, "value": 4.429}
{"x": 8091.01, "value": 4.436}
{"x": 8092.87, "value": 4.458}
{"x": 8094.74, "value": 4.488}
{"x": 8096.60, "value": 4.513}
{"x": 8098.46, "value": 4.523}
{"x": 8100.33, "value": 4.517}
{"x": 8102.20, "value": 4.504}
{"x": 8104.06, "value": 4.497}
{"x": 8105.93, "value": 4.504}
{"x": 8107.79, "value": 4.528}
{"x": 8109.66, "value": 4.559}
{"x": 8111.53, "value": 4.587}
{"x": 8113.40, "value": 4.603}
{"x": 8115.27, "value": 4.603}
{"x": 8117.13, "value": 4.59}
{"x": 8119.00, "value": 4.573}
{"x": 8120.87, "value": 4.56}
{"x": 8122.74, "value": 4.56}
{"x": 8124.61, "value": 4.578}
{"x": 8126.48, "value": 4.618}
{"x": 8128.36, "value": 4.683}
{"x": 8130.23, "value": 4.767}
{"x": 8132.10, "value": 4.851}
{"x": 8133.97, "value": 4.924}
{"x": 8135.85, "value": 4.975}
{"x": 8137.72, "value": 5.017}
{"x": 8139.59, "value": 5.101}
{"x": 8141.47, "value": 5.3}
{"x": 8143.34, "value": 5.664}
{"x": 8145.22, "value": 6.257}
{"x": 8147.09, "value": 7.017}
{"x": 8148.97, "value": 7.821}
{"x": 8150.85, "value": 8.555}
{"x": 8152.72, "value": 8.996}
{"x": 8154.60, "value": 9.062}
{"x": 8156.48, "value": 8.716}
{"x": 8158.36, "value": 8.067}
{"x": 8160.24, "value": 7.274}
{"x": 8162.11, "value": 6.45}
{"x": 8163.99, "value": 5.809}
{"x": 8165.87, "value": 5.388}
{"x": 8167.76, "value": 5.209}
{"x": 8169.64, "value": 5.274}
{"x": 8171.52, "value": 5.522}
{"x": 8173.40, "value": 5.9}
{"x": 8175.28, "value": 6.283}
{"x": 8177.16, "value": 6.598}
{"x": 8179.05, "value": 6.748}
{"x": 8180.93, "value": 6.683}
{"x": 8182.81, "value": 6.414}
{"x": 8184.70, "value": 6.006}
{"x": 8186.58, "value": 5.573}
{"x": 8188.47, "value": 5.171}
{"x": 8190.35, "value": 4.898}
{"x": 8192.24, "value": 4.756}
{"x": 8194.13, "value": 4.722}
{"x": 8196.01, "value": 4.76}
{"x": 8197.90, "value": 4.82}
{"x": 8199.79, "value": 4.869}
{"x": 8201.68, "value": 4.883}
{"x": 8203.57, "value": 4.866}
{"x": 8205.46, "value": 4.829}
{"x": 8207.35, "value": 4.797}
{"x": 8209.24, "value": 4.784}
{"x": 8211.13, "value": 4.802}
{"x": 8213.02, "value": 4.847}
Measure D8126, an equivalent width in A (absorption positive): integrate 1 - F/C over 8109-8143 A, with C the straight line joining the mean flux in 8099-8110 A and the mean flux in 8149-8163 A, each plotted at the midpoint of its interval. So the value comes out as 6.9 A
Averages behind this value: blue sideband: 4.51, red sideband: 8.15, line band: 4.77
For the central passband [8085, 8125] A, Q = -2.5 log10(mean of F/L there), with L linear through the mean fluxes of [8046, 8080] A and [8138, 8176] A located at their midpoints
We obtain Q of 0.22 mag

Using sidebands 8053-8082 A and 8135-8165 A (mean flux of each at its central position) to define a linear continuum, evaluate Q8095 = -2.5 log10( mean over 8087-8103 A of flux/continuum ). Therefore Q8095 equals 0.19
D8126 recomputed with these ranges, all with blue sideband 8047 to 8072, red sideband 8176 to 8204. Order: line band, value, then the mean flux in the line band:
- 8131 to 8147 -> -0.6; 5.35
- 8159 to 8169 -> -1.4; 6.06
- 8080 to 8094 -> 1.0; 4.47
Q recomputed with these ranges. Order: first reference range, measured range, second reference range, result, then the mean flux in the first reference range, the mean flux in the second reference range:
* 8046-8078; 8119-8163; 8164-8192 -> -0.128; 4.61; 5.8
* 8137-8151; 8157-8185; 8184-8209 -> -0.127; 6.24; 4.98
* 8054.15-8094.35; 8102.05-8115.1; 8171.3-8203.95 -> 0.069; 4.54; 5.54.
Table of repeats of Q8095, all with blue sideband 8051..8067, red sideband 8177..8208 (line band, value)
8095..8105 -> 0.09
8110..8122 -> 0.09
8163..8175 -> -0.07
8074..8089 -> 0.07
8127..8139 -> 0.04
